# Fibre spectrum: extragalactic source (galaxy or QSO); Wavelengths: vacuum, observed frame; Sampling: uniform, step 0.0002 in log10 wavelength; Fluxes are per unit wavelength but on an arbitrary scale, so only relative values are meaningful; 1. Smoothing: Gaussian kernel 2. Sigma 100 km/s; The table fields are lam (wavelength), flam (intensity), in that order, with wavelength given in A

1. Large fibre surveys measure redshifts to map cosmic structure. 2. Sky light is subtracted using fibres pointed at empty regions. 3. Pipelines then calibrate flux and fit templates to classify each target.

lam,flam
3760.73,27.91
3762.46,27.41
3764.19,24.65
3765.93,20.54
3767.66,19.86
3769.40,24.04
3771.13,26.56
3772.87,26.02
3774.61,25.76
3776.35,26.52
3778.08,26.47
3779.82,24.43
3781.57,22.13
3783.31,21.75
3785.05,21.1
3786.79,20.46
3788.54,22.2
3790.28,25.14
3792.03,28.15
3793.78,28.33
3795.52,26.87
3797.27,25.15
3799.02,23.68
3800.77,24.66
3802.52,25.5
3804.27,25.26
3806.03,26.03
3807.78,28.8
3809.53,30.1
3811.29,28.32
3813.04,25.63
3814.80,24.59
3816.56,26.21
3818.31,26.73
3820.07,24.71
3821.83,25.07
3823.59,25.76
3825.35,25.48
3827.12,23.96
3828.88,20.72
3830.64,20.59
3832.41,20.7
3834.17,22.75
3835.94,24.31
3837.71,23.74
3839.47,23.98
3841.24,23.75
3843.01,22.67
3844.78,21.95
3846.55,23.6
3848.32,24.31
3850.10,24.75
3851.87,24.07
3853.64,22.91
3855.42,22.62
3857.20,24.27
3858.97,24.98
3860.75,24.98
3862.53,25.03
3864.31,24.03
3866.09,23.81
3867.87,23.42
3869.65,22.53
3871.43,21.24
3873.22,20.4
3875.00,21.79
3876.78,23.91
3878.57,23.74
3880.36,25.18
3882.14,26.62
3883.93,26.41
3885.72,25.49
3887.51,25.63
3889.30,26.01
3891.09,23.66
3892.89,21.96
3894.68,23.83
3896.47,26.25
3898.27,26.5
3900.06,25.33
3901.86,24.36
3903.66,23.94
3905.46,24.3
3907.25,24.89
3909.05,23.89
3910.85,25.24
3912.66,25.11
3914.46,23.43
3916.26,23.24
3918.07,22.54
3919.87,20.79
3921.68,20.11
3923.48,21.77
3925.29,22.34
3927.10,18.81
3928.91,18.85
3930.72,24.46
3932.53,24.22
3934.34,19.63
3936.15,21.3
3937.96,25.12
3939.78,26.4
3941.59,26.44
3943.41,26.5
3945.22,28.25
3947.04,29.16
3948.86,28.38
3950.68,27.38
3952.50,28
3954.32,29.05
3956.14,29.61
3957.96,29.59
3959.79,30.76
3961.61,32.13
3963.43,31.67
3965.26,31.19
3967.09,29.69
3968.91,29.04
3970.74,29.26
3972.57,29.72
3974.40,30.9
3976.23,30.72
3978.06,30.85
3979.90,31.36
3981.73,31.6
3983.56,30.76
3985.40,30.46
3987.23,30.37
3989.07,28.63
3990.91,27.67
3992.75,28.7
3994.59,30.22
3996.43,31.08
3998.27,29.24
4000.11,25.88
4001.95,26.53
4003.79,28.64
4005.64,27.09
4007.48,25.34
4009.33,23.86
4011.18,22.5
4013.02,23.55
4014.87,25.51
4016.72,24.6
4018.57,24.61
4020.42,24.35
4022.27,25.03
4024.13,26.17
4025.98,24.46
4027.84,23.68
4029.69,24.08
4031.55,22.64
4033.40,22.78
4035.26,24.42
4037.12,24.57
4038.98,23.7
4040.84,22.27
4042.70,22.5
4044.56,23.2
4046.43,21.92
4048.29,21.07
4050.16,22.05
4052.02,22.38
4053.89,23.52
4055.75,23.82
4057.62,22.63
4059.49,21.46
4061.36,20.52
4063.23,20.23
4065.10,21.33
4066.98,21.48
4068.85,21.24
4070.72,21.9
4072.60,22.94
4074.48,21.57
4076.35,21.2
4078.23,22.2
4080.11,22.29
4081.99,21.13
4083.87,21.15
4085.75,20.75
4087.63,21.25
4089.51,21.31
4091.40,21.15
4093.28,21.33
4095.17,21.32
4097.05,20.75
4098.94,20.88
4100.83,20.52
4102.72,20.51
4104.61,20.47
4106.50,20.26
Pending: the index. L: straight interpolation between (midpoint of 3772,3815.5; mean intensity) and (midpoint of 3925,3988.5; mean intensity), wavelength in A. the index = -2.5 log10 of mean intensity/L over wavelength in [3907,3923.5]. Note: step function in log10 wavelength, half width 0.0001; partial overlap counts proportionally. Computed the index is 0.179 mag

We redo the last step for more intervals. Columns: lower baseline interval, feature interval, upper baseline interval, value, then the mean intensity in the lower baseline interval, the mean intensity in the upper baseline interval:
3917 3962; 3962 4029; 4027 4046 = -0.16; 25.2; 23.3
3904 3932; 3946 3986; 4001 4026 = -0.25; 22.7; 25.2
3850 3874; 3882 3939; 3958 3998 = 0.12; 23.5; 30.3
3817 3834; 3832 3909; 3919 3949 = -0.01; 23.8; 23.6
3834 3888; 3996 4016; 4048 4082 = -0.17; 23.8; 21.9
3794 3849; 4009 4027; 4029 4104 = -0.09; 24.7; 21.9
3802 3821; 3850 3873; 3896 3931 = 0.06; 26.6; 23.2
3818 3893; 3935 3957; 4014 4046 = -0.13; 23.8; 24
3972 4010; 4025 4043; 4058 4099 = 0.08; 29.1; 21.4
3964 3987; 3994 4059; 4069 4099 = 0.07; 30.5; 21.5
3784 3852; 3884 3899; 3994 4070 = -0.03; 24.6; 24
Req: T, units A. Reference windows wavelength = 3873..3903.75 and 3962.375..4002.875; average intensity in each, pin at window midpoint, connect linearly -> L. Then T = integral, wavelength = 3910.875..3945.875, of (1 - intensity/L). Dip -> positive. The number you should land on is 4.8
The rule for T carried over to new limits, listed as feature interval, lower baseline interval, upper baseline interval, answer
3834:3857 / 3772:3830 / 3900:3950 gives 1.1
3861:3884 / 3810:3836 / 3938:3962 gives 2.1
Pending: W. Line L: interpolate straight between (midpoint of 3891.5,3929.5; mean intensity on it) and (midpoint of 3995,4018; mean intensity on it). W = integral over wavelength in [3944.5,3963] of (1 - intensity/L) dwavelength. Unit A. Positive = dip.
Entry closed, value -3.55 A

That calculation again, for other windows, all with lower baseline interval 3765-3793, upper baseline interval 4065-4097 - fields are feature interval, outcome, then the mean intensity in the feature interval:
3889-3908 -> -1.4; 24.6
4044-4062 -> -0.5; 22.3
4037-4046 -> -0.5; 23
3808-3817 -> -1.4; 27.1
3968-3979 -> -3.8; 30.1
